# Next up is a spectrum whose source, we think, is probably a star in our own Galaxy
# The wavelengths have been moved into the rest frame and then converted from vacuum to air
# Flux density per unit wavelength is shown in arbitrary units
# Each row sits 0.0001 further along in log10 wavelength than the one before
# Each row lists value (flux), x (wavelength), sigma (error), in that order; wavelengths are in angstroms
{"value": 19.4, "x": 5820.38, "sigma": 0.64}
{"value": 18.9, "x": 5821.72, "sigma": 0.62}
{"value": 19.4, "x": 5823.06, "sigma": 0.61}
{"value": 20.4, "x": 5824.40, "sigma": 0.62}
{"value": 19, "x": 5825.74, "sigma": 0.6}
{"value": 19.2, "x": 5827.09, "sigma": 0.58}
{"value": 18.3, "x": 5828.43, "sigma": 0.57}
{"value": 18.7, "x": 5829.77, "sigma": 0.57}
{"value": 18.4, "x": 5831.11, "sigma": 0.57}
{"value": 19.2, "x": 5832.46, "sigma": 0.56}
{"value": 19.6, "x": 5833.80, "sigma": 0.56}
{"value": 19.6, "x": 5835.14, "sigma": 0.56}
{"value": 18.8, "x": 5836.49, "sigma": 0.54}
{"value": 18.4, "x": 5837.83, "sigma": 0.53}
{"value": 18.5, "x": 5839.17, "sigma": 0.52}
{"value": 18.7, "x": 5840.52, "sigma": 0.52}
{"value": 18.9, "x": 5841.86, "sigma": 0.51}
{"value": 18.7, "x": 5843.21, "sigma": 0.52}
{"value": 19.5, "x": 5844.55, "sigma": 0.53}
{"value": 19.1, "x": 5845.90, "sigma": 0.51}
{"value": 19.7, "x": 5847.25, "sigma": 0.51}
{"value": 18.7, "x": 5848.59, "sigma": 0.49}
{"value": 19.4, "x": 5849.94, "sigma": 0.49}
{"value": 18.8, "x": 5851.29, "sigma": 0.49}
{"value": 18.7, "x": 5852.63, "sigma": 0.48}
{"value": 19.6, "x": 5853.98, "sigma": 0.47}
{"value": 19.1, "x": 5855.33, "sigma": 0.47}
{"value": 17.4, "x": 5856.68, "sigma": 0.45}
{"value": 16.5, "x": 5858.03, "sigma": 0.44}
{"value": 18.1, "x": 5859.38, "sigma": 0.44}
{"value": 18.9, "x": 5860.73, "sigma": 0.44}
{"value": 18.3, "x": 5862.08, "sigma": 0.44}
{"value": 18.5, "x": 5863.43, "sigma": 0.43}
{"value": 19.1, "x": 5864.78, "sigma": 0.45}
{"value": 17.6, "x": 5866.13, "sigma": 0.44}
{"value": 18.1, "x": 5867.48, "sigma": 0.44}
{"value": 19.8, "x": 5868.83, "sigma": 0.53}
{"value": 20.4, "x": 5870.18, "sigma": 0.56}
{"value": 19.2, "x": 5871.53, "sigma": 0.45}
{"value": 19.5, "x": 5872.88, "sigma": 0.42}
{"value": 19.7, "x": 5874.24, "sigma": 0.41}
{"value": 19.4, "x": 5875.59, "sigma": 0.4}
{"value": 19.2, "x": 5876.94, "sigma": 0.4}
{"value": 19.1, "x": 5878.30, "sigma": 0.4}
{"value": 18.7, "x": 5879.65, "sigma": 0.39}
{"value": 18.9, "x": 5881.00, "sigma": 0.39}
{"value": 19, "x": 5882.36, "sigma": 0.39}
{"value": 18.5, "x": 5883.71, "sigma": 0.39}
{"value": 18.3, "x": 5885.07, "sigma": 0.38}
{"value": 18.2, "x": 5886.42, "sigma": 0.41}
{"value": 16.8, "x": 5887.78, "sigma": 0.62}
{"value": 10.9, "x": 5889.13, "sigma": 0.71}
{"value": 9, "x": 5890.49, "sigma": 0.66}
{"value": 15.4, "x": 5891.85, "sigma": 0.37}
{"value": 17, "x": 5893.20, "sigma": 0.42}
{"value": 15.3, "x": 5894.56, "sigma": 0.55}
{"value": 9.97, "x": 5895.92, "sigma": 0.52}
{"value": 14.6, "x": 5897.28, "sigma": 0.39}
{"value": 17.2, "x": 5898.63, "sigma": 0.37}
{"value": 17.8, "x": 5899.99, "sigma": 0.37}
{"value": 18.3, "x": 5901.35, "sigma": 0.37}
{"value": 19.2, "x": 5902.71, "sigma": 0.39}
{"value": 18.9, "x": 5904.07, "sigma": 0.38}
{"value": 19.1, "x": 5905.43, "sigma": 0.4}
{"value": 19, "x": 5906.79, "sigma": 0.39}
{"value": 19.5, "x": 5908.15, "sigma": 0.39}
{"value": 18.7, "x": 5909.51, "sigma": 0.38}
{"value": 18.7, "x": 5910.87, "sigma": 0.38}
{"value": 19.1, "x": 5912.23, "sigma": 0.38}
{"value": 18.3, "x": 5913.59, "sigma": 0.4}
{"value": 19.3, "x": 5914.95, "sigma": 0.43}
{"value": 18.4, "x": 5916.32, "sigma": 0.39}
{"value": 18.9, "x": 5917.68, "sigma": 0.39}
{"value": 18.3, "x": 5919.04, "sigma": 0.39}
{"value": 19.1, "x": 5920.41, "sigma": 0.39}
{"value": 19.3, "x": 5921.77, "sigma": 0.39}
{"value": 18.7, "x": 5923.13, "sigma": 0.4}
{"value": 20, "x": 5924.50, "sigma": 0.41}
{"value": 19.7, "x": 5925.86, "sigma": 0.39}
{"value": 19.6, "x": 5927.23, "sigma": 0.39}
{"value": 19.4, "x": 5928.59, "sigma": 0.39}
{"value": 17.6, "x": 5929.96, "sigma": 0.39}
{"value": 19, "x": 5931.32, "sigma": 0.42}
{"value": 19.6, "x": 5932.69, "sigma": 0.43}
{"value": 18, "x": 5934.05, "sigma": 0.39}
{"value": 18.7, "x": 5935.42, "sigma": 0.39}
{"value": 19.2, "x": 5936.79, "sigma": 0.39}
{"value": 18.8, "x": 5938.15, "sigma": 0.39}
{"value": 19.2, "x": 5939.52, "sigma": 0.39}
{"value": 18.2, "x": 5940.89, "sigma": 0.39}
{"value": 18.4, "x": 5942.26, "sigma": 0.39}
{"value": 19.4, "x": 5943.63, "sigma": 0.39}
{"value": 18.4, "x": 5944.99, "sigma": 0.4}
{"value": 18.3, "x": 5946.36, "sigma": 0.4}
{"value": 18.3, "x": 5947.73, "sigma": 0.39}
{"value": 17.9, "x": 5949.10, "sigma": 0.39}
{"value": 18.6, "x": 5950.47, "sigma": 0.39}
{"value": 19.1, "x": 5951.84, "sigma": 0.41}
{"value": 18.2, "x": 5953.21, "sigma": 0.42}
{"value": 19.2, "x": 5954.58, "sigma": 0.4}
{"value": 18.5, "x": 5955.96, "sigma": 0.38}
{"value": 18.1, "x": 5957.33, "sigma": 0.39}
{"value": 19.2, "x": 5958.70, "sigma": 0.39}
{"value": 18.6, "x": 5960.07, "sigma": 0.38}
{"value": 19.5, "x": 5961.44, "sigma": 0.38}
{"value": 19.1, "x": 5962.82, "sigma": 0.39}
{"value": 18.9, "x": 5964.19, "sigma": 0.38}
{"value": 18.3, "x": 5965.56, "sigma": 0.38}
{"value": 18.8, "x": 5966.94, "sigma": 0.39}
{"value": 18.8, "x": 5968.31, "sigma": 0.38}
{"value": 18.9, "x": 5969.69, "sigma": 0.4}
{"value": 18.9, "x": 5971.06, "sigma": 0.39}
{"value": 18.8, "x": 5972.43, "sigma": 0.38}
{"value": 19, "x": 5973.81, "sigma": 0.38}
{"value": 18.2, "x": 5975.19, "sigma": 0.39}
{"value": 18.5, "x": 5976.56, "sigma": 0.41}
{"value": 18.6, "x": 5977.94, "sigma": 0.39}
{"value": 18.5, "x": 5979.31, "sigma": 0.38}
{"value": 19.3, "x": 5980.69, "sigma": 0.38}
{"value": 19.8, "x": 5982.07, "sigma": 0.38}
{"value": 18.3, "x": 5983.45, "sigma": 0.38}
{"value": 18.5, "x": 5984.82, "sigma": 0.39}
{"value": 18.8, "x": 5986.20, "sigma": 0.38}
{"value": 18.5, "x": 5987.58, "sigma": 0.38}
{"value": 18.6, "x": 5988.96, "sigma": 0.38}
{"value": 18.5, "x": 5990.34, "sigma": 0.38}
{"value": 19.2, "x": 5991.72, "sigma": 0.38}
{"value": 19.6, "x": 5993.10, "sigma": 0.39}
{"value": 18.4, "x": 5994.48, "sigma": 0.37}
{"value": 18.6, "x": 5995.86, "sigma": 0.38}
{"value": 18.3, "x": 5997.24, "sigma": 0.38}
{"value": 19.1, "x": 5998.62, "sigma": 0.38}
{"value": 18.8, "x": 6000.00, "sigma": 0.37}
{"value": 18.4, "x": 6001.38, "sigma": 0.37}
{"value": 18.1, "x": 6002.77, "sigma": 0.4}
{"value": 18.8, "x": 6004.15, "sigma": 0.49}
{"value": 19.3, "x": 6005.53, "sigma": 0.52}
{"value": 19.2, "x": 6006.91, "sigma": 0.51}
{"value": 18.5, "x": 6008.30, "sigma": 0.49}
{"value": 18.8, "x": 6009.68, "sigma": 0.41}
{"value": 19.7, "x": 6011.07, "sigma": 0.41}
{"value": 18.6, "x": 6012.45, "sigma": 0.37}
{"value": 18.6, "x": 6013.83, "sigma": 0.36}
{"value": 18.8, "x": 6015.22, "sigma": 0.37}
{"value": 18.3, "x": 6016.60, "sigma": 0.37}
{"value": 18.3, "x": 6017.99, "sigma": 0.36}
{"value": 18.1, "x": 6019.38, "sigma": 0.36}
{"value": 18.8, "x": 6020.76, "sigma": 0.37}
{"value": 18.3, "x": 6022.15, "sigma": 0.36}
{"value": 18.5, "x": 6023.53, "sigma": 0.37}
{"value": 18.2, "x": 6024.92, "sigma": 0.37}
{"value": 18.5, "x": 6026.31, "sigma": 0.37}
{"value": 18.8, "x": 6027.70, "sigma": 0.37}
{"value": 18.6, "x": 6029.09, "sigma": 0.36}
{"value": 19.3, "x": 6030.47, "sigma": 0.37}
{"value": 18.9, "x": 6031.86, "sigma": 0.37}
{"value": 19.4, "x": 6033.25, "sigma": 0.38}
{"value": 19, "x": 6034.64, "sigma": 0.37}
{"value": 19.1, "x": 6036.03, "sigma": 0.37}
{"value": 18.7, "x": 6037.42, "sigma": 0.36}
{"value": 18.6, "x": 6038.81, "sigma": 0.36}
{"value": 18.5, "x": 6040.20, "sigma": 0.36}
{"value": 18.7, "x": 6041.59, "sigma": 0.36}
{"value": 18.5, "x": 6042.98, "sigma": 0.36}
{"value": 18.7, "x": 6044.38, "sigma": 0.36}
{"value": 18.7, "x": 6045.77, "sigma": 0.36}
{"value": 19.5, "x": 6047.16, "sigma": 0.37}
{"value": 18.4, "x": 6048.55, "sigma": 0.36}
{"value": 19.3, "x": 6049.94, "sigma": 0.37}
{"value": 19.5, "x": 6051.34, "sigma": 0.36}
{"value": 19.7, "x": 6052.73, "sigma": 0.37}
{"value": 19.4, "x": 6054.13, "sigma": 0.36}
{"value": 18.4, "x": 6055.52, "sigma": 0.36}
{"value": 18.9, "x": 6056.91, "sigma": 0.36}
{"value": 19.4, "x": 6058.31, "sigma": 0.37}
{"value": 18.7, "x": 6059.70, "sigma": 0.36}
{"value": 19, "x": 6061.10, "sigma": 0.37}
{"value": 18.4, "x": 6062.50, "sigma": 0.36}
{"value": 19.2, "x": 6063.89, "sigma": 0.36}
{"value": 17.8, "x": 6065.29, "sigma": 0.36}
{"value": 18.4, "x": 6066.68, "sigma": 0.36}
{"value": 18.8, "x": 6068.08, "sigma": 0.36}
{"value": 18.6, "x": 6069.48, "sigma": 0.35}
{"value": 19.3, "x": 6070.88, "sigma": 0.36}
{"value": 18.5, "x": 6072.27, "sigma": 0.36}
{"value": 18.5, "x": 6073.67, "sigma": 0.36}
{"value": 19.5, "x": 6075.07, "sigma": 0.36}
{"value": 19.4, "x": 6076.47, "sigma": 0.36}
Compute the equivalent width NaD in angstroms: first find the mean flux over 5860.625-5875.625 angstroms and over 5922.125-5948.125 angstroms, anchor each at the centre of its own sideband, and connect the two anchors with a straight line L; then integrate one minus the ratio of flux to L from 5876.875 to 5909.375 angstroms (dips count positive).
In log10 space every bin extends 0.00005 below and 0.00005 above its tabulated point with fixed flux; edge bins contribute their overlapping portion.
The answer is 3.4 angstroms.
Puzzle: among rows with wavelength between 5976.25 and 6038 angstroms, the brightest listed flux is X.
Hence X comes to 19.8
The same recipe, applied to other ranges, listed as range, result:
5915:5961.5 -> 20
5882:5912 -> 19.5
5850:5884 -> 20.4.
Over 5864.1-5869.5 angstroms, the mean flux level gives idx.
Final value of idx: 18.7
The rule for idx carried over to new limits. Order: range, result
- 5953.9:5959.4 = 18.7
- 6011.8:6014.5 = 18.6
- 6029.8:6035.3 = 19.1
